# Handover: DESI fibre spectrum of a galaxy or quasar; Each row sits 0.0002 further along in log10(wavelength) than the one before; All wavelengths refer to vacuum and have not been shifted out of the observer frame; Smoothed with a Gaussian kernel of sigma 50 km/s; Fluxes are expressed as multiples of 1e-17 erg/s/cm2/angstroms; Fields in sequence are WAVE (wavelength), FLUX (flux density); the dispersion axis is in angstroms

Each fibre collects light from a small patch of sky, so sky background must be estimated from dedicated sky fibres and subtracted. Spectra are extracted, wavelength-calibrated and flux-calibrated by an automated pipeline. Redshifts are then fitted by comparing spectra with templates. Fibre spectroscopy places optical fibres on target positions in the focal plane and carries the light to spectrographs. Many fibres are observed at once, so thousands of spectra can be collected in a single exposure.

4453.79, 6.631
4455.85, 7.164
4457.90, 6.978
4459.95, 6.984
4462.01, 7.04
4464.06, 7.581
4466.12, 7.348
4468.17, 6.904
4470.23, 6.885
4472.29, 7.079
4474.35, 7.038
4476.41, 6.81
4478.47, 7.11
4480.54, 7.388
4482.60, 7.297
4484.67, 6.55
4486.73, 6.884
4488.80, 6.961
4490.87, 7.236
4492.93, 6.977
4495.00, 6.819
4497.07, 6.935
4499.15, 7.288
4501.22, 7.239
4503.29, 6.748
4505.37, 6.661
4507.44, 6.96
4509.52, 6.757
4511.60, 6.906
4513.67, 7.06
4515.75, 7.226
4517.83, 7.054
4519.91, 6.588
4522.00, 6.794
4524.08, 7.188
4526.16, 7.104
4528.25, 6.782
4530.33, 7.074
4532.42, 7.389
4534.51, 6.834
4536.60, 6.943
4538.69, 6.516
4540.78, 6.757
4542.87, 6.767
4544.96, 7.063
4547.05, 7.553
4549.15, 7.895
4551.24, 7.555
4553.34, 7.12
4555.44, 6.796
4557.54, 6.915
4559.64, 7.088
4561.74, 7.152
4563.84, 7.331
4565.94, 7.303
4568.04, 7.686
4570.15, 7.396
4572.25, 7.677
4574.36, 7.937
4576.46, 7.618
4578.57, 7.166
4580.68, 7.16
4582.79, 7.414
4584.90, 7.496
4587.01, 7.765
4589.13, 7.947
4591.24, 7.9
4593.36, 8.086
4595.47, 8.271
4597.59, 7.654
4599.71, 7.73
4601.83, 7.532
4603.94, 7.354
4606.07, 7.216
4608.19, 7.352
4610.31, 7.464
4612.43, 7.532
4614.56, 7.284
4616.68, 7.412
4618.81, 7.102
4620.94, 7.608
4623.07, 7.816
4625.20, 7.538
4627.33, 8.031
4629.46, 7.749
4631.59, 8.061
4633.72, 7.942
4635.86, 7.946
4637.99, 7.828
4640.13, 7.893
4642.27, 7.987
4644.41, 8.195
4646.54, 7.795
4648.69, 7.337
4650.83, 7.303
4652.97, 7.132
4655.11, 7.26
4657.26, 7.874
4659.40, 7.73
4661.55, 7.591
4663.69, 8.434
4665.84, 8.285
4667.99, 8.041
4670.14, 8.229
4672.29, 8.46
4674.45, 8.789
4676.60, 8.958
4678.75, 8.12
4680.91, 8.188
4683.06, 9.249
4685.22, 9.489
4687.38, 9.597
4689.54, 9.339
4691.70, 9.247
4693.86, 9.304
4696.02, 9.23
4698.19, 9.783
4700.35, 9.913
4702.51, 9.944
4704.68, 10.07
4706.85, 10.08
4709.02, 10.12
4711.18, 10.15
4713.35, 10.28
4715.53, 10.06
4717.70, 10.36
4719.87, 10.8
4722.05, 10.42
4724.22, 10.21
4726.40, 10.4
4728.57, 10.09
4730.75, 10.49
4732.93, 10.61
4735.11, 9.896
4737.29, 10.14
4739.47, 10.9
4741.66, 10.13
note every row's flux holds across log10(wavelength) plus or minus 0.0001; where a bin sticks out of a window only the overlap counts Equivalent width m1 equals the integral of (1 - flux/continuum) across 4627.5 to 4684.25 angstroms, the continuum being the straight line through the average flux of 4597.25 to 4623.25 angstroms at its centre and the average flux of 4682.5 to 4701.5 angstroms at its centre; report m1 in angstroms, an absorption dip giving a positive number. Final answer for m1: 3.6 angstroms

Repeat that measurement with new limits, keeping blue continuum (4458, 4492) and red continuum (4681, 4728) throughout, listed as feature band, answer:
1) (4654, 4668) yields 2.2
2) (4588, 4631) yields 5.3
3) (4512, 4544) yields 3.2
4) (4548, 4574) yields 2.5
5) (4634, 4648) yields 1.8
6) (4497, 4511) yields 0.9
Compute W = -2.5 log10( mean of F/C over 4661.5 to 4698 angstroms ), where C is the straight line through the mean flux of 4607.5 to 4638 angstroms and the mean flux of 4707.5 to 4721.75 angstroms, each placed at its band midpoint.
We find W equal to 0.06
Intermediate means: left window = 7.64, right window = 10.3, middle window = 8.8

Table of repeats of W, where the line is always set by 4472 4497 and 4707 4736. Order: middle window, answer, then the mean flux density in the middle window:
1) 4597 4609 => 0.160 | 7.47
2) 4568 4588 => 0.107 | 7.52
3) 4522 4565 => 0.108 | 7.09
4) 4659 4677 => 0.156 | 8.27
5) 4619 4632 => 0.159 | 7.74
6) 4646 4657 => 0.254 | 7.38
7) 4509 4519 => 0.061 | 7.01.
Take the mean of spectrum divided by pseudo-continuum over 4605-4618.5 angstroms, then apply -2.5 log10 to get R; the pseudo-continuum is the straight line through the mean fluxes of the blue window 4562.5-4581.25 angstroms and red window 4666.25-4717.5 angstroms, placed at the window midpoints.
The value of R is 0.10 mag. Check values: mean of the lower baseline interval 7.48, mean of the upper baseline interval 9.34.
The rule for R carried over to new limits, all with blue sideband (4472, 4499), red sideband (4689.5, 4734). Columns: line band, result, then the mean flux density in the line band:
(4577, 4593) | 0.11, 7.57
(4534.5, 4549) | 0.12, 6.99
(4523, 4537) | 0.08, 7.05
